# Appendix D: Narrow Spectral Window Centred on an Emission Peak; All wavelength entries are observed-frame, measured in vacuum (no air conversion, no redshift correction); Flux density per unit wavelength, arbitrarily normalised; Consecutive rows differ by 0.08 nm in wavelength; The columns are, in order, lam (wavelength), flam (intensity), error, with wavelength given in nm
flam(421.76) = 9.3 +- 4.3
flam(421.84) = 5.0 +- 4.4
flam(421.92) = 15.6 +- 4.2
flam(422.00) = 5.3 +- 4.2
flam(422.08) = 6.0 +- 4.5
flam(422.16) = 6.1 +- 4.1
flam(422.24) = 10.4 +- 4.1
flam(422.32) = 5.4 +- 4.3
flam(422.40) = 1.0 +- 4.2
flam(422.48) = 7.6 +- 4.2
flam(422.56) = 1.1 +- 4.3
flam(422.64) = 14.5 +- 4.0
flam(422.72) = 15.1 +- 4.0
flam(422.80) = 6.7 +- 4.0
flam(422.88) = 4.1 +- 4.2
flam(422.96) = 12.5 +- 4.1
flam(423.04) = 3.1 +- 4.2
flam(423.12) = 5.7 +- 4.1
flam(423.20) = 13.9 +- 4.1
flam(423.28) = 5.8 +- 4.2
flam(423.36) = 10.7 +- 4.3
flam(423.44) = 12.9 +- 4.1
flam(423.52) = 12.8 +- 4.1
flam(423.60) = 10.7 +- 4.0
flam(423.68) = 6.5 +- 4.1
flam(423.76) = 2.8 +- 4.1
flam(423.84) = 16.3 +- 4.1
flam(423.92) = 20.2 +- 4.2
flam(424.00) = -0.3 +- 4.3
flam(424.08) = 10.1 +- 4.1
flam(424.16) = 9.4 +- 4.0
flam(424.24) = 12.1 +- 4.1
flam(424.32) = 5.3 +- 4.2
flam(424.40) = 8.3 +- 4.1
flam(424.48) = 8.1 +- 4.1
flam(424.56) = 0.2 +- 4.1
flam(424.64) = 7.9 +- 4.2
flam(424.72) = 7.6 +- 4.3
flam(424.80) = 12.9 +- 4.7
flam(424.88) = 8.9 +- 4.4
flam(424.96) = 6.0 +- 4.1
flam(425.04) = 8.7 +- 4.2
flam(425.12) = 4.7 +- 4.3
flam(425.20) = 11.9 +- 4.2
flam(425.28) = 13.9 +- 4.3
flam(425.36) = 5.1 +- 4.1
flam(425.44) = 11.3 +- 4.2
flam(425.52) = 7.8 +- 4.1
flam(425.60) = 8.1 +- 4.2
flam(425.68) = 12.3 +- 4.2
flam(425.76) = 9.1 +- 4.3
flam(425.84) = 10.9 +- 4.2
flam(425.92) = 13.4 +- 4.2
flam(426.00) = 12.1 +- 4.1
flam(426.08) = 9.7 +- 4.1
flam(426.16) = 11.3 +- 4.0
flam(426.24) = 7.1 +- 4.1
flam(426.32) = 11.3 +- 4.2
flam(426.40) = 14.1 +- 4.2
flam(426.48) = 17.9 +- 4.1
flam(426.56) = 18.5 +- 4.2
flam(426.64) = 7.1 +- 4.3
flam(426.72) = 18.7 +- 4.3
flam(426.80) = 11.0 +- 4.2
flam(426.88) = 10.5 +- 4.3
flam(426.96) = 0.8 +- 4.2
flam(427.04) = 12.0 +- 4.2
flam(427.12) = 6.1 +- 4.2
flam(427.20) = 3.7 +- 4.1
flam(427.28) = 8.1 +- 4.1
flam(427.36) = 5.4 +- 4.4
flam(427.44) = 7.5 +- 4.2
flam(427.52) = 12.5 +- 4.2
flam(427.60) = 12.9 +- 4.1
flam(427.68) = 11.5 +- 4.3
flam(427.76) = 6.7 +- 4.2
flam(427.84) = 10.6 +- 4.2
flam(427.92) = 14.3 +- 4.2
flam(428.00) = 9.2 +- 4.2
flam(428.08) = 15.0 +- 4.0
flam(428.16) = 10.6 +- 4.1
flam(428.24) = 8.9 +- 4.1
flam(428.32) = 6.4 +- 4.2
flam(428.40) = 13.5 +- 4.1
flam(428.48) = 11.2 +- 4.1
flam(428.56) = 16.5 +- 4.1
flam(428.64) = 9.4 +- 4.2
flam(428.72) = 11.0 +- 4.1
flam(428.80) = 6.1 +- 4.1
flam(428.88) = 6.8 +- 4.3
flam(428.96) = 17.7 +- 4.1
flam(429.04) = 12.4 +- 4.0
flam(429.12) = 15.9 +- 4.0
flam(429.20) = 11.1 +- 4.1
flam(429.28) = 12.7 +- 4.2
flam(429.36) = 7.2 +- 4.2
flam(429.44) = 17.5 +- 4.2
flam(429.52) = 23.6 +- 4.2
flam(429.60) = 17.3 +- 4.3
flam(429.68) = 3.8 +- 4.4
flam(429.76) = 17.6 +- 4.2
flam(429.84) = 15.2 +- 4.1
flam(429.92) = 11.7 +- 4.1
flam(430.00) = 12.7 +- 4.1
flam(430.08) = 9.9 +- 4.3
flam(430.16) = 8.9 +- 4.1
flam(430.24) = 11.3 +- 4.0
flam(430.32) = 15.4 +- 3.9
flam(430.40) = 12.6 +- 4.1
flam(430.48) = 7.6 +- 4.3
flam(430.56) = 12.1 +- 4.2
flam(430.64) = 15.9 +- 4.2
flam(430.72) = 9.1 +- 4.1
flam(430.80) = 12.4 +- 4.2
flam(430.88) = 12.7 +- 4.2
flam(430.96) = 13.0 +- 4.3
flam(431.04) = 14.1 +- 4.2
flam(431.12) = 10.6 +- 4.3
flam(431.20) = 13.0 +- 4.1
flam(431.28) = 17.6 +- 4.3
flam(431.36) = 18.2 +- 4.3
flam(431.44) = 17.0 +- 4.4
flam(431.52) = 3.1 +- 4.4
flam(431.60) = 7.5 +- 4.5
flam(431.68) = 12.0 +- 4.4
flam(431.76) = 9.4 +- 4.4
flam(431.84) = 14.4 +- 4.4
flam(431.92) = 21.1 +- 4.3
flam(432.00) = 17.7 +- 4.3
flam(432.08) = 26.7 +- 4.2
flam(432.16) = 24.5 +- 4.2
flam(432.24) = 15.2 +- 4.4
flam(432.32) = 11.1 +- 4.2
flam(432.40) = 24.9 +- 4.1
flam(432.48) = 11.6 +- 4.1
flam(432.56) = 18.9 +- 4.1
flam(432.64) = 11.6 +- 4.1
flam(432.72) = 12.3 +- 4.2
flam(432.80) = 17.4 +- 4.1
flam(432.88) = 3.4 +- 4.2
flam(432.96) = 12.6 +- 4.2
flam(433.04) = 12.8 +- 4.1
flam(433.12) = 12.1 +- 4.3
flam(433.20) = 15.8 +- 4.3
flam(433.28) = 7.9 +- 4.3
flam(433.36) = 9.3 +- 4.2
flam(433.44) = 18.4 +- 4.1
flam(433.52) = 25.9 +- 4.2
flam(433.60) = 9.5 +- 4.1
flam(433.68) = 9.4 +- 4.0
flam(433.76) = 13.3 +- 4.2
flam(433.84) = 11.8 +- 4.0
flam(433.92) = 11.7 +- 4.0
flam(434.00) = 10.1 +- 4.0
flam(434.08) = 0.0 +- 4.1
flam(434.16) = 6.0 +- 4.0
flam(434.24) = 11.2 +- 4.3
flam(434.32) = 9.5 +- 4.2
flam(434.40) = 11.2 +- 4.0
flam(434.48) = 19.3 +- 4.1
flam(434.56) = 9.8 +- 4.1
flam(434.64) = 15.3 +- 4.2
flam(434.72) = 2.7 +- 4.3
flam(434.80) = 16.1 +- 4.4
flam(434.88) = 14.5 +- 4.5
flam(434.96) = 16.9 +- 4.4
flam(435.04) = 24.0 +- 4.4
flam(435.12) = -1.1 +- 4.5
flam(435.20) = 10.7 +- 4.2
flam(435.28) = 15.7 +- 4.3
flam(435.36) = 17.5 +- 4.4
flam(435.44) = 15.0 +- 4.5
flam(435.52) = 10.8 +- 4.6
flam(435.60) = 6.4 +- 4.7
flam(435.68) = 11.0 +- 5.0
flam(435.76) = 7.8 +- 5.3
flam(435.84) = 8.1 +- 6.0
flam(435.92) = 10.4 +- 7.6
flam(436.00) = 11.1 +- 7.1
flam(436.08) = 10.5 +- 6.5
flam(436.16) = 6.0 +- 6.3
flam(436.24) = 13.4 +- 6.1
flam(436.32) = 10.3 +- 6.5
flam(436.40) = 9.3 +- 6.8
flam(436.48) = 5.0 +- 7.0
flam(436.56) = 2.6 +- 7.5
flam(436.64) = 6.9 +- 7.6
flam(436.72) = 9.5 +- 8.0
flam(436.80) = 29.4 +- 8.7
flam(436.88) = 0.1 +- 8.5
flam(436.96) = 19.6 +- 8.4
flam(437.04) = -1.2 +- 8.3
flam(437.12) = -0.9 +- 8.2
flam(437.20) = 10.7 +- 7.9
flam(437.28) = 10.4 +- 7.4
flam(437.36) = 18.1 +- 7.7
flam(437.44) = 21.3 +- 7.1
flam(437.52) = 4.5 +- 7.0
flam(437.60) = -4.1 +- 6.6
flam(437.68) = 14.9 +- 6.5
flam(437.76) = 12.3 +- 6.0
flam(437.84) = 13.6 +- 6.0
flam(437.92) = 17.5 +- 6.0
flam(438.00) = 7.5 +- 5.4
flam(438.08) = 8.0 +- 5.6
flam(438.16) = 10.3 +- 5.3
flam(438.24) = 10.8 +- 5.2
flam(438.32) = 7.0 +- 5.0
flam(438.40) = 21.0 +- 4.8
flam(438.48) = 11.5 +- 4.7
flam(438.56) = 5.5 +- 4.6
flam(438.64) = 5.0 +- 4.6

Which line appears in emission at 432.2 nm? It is C III] 1909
